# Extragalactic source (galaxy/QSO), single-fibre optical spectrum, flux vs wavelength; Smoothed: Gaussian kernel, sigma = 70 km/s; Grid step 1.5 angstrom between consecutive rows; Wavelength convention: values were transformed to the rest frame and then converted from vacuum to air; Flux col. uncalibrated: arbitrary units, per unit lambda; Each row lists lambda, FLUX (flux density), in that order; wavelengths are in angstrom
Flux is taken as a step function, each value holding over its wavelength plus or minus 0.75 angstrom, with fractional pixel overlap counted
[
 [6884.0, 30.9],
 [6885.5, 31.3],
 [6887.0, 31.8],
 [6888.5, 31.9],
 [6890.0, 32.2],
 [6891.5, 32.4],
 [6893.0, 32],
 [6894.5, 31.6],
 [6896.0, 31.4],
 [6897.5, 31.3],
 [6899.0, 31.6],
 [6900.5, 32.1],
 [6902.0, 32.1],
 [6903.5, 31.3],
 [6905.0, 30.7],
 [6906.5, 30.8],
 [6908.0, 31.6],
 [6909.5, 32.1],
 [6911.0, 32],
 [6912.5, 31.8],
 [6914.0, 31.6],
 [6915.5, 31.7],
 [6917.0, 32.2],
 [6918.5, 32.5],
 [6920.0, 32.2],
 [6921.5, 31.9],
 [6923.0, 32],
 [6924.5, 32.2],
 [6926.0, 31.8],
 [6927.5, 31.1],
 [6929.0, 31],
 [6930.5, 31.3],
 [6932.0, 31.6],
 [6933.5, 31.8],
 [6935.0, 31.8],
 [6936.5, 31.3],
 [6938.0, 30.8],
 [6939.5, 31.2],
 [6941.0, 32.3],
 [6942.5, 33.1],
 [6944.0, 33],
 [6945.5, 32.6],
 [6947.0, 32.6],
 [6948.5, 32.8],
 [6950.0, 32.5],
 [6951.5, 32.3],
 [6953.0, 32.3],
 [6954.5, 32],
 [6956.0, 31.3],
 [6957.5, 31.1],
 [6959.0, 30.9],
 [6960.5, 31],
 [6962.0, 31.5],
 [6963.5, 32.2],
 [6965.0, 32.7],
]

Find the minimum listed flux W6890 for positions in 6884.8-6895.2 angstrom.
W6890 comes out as 31.3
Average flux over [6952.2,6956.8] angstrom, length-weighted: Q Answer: 31.9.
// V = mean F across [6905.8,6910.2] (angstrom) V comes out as 31.5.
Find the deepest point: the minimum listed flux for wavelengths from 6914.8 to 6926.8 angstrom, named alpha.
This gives 31.7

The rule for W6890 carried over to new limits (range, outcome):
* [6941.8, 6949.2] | 32.6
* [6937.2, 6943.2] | 30.8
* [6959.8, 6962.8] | 31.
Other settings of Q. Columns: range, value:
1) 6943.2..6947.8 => 32.7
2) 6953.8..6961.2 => 31.3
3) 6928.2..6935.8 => 31.5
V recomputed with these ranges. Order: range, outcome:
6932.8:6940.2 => 31.4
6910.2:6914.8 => 31.8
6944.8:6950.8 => 32.6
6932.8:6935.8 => 31.8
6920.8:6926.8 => 32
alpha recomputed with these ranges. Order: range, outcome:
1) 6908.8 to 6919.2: 31.6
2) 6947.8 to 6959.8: 30.9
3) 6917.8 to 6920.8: 32.2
